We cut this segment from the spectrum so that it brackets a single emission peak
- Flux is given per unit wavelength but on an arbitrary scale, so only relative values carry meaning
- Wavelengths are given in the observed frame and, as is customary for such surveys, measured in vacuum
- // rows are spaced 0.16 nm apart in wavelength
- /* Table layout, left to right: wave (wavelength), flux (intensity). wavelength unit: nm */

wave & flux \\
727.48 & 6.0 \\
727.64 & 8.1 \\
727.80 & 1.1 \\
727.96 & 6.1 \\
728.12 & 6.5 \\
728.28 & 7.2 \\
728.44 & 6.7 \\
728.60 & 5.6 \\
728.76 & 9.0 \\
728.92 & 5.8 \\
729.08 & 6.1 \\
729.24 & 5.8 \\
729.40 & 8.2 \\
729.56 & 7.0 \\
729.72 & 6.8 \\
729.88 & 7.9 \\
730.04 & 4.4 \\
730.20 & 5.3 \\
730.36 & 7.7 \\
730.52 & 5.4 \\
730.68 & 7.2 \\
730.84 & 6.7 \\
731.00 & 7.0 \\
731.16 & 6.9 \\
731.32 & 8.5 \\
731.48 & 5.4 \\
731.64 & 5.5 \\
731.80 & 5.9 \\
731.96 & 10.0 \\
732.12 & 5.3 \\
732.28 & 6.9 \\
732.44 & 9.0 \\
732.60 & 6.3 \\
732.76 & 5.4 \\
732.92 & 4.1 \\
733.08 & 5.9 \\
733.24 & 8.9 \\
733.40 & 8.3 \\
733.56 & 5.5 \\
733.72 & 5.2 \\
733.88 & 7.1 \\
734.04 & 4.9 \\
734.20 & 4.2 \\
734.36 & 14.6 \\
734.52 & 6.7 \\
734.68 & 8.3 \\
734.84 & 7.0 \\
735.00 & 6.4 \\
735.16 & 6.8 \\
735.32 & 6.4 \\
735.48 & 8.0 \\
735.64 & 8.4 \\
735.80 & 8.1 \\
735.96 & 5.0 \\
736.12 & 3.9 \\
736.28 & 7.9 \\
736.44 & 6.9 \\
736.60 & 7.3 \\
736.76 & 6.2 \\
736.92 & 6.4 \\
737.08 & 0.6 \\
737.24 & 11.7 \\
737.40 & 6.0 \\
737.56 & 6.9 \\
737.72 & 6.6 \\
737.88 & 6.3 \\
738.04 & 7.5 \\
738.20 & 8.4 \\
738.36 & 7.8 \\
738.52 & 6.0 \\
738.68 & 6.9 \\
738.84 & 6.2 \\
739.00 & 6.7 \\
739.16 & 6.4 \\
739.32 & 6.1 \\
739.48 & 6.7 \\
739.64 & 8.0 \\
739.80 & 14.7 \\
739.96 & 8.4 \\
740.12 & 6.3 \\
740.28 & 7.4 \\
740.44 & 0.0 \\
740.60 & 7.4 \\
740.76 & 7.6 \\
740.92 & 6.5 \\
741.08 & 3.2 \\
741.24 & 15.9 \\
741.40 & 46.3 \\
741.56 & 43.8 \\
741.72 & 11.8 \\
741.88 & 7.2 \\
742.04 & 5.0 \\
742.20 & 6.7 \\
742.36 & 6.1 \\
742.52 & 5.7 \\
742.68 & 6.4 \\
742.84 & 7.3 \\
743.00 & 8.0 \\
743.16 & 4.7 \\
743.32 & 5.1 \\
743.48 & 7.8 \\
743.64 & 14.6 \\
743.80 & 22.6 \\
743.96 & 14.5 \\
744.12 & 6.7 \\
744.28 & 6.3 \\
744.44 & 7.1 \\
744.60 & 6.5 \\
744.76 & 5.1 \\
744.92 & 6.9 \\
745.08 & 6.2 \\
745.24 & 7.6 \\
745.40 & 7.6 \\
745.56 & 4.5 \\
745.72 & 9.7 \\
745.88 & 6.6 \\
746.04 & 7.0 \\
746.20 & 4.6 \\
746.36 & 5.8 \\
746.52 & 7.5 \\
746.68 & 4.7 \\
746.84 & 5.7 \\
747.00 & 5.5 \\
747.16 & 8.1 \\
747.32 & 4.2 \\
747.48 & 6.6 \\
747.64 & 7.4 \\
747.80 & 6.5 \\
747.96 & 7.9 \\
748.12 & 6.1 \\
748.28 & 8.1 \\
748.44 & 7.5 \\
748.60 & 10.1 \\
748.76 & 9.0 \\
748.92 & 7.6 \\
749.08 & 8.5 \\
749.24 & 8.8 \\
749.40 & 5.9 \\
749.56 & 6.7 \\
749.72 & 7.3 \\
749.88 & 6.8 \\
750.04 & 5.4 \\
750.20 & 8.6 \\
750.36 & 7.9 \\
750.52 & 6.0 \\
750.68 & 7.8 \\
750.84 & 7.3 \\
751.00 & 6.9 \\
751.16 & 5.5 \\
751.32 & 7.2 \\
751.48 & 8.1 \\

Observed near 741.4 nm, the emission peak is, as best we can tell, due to H-alpha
